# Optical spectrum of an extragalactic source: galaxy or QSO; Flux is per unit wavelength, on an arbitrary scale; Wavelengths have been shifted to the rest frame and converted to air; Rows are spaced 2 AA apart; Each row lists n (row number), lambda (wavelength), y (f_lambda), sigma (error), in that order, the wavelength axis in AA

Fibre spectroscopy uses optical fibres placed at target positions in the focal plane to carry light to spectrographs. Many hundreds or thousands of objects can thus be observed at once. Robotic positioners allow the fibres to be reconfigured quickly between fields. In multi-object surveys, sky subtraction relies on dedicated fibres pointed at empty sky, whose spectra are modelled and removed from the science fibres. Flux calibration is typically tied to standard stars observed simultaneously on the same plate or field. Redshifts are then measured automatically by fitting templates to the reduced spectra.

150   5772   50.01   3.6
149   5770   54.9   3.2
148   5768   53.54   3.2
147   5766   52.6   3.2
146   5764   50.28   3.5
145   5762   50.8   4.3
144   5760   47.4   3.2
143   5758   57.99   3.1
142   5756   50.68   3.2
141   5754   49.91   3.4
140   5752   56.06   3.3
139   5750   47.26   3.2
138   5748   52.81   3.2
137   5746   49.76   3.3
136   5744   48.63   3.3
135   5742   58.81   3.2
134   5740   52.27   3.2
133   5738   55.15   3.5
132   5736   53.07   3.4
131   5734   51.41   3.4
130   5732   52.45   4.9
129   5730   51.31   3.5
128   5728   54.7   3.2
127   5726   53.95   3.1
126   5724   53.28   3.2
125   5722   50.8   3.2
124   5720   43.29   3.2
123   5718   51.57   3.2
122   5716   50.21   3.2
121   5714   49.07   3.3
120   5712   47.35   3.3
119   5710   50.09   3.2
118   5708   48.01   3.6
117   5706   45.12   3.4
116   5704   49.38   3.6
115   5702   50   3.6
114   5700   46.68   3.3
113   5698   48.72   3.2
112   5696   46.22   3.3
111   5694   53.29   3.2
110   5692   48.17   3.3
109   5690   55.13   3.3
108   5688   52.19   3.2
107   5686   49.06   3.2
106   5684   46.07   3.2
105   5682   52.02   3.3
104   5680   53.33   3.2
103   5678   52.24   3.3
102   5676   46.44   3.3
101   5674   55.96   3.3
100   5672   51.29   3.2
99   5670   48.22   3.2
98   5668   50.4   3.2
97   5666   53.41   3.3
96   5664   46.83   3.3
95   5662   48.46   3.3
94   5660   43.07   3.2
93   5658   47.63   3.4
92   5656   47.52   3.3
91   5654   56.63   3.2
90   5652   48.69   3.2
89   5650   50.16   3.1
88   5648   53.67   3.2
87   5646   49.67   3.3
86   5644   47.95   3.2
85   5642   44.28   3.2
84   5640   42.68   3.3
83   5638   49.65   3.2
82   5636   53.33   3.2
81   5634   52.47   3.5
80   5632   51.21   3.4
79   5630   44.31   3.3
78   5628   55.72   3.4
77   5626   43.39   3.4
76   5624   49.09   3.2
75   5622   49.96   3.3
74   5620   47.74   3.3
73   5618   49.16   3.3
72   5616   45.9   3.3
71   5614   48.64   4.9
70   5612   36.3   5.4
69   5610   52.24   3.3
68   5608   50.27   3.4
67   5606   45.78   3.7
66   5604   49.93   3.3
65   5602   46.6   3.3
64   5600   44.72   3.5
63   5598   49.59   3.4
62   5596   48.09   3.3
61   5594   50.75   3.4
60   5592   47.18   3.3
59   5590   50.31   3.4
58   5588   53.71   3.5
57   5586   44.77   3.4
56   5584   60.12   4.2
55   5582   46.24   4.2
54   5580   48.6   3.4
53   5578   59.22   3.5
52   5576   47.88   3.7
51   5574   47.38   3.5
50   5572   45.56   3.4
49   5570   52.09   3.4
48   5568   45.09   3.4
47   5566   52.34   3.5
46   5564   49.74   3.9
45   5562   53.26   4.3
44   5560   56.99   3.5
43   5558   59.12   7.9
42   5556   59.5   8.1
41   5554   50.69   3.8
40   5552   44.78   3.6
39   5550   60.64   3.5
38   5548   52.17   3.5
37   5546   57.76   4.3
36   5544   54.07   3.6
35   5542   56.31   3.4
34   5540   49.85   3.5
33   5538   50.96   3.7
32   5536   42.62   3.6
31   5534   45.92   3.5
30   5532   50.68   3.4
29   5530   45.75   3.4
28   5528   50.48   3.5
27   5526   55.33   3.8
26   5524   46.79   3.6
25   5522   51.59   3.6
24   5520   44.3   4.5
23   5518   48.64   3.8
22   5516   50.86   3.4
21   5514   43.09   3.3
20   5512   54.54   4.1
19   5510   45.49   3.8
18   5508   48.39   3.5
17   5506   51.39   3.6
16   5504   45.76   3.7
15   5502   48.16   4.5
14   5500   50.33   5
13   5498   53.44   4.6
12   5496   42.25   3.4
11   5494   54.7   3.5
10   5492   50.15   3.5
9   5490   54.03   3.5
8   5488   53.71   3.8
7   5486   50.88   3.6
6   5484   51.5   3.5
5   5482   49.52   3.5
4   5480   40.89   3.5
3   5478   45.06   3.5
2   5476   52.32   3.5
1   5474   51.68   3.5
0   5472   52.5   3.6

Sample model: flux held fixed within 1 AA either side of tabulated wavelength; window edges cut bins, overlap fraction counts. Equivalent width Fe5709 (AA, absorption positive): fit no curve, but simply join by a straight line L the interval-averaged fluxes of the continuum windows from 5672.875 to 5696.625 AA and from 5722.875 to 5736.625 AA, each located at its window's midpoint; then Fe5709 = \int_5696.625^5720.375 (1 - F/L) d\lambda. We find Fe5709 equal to 1.6 AA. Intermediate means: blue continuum 50.9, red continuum 52.9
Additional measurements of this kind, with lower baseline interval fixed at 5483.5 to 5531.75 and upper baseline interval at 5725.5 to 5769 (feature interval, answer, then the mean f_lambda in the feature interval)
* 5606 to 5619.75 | 1.0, 47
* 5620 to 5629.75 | 0.4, 49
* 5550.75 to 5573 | -0.7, 51.8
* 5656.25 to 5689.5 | 1.1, 49.8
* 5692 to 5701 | 0.5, 48.7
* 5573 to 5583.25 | 0.1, 50.1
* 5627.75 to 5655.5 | 0.7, 49.8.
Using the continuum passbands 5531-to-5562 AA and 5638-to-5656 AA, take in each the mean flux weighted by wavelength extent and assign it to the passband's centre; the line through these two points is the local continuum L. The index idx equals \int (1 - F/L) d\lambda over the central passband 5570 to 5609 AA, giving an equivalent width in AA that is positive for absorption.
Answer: 1.43 AA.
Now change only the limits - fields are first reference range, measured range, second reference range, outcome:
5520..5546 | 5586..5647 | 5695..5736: 2.0 AA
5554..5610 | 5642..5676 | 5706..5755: 0.8 AA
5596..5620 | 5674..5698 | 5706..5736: -0.5 AA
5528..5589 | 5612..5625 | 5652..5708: 0.8 AA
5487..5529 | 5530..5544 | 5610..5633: -0.1 AA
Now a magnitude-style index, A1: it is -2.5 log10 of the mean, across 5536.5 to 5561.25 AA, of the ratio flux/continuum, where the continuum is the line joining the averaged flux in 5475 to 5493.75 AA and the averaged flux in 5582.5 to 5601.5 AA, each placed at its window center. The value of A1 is -0.09 mag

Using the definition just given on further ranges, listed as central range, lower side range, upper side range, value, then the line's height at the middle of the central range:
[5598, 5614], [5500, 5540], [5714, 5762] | 0.07 mag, 49.8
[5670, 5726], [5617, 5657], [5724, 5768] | 0.02 mag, 51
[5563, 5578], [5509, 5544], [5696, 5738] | 0.00 mag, 49.4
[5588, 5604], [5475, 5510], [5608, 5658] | 0.01 mag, 48.9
